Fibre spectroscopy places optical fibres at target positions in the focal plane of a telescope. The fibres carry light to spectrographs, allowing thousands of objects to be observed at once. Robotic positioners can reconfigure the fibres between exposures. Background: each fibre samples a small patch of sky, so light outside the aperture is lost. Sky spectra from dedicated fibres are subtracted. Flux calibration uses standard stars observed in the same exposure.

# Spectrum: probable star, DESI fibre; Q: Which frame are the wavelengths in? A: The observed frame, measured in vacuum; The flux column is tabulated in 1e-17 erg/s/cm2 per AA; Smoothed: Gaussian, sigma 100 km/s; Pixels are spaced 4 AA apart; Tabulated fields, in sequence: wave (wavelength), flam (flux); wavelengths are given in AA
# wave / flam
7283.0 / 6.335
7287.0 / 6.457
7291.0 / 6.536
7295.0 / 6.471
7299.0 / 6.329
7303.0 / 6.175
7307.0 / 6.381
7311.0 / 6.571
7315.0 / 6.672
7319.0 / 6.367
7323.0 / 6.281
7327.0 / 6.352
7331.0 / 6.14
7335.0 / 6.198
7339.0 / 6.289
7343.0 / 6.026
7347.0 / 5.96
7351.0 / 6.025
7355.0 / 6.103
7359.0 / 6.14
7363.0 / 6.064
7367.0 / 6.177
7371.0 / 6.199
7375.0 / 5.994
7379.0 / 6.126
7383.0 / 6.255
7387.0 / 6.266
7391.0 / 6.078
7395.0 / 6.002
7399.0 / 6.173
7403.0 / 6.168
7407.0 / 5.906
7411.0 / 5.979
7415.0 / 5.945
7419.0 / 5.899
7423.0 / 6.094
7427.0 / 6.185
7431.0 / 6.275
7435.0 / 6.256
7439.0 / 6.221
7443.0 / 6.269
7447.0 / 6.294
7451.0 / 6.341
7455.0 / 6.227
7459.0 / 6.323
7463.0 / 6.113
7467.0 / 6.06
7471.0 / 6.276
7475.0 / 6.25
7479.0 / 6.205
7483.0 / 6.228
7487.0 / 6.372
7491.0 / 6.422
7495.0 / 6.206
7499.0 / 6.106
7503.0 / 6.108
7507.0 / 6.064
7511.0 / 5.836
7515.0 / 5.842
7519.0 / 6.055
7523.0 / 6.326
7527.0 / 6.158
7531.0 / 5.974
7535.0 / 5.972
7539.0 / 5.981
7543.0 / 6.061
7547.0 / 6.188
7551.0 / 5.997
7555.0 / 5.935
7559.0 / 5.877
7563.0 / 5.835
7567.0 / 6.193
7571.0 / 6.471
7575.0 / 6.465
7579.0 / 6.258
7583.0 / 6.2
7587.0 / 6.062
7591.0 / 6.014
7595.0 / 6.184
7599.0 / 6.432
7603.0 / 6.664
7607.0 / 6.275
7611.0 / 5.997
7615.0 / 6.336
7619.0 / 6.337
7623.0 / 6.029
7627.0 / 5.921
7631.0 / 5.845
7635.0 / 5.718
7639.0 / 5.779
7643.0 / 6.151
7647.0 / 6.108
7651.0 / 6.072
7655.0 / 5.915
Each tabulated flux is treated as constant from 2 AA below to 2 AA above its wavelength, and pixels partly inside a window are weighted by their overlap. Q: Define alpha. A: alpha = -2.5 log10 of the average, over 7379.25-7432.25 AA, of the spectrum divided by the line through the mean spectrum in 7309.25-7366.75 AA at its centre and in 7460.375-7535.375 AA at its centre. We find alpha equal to 0.02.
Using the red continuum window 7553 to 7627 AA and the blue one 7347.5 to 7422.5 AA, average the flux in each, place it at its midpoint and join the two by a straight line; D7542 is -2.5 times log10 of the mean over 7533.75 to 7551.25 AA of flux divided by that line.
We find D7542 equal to 0.02 mag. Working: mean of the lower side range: 6.08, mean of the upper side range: 6.19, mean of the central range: 6.05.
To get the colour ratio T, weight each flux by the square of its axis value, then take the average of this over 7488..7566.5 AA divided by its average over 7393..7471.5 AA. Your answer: 1.01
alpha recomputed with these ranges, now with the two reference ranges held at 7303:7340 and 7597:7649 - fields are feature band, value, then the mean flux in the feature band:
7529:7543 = 0.04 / 5.99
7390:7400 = 0.04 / 6.08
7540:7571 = 0.02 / 6.04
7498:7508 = 0.02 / 6.09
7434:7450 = 0.00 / 6.27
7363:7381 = 0.03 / 6.12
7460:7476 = 0.01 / 6.18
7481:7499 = -0.01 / 6.28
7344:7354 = 0.06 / 6.01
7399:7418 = 0.05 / 6.01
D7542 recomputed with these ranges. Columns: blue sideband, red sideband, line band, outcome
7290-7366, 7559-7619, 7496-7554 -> 0.03 mag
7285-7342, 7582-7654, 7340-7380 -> 0.04 mag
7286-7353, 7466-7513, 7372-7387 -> 0.02 mag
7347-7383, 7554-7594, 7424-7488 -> -0.02 mag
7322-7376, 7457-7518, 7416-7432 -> 0.01 mag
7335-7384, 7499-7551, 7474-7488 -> -0.03 mag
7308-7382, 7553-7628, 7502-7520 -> 0.04 mag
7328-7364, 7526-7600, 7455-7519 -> -0.01 mag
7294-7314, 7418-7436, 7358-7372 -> 0.02 mag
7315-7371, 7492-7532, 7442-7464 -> -0.03 mag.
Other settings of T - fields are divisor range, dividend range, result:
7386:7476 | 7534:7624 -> 1.04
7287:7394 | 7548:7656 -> 1.05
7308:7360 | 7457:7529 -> 1.03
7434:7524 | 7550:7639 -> 1.02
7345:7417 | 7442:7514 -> 1.05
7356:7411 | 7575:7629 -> 1.08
